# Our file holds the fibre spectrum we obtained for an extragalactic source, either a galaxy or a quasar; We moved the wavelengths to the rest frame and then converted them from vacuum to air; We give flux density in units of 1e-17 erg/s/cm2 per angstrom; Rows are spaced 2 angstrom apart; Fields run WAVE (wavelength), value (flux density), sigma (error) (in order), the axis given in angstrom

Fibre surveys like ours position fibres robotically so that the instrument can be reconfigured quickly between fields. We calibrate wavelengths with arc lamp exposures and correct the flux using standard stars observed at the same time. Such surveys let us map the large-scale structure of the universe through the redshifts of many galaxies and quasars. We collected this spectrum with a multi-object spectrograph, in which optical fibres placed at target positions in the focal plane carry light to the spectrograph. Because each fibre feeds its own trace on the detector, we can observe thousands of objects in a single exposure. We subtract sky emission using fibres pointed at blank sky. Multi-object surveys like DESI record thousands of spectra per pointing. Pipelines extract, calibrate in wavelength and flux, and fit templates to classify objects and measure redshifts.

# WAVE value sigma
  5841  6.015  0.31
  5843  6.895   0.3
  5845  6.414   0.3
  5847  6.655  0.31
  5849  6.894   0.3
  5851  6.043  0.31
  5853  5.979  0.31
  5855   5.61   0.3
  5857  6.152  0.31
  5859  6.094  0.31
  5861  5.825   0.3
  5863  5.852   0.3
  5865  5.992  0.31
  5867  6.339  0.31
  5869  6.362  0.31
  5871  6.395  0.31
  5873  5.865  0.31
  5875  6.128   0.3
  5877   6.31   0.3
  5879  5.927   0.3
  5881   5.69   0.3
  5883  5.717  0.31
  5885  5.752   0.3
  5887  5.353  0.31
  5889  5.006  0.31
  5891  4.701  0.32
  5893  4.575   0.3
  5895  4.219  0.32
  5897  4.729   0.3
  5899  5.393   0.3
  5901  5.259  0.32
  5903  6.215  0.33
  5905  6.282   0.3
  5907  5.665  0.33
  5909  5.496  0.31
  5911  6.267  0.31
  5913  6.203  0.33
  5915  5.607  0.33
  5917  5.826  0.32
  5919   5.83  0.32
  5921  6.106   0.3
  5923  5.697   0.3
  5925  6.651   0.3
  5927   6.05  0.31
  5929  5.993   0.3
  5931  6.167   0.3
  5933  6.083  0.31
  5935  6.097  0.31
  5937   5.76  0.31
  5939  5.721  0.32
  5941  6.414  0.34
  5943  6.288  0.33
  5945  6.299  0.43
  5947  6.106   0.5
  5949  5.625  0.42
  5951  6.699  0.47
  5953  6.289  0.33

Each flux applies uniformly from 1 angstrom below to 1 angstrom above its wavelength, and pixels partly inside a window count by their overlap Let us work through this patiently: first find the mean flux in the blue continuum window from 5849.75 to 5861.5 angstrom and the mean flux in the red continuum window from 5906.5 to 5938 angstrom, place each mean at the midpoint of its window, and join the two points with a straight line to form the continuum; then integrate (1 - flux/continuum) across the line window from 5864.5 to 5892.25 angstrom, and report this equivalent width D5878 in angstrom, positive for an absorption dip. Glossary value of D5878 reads 0.8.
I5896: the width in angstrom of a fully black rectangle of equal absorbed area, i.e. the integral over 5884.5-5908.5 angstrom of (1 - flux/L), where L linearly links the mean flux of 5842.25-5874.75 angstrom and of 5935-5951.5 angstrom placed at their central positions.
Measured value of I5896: 3.50 angstrom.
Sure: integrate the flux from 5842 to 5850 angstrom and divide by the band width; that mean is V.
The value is 6.71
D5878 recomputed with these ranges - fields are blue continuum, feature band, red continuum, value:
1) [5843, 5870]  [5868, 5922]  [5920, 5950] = 4.2 angstrom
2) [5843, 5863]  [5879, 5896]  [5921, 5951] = 2.7 angstrom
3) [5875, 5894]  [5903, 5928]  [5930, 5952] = -0.7 angstrom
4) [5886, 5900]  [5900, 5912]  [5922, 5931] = -1.2 angstrom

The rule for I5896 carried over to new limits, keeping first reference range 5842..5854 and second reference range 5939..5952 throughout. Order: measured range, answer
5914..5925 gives 0.7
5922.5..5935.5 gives 0.3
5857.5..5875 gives 0.9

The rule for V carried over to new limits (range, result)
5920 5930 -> 6.1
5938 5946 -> 6.18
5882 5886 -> 5.73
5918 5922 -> 5.97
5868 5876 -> 6.19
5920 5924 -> 5.9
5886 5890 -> 5.18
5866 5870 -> 6.35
